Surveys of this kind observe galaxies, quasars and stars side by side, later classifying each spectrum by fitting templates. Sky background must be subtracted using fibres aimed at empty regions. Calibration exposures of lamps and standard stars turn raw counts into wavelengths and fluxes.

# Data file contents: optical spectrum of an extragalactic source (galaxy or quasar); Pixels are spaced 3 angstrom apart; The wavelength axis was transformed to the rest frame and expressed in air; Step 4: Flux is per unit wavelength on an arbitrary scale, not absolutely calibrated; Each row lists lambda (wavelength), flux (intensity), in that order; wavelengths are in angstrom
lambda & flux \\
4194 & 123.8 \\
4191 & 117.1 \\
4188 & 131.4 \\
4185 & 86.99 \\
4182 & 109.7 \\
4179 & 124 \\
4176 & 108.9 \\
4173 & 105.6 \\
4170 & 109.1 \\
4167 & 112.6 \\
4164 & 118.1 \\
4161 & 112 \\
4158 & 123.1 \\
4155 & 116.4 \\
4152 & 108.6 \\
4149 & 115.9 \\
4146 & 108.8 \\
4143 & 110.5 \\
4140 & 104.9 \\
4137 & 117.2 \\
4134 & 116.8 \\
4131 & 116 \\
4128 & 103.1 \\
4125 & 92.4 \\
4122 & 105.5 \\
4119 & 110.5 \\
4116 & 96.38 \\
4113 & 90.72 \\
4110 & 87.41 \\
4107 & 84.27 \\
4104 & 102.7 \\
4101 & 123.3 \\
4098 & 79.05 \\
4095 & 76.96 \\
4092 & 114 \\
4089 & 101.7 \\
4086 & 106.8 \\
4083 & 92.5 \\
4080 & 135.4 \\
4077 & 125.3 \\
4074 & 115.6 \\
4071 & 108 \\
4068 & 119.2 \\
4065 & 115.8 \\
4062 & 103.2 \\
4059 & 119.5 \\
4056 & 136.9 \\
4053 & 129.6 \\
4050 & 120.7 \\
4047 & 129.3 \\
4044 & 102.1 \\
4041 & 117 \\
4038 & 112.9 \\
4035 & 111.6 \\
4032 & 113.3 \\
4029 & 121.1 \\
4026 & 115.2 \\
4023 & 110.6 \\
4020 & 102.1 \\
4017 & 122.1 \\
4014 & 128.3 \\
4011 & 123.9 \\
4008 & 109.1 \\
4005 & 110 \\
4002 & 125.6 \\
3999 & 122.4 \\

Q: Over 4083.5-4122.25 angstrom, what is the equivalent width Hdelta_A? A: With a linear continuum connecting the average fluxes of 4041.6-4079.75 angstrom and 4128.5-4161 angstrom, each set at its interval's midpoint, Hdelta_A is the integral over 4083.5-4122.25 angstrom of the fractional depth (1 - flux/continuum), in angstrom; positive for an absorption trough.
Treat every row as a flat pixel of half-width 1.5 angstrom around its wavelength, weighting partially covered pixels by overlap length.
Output 6.1 angstrom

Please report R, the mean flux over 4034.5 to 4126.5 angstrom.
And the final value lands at 109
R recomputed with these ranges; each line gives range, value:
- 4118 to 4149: 109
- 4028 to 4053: 117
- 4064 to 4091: 113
